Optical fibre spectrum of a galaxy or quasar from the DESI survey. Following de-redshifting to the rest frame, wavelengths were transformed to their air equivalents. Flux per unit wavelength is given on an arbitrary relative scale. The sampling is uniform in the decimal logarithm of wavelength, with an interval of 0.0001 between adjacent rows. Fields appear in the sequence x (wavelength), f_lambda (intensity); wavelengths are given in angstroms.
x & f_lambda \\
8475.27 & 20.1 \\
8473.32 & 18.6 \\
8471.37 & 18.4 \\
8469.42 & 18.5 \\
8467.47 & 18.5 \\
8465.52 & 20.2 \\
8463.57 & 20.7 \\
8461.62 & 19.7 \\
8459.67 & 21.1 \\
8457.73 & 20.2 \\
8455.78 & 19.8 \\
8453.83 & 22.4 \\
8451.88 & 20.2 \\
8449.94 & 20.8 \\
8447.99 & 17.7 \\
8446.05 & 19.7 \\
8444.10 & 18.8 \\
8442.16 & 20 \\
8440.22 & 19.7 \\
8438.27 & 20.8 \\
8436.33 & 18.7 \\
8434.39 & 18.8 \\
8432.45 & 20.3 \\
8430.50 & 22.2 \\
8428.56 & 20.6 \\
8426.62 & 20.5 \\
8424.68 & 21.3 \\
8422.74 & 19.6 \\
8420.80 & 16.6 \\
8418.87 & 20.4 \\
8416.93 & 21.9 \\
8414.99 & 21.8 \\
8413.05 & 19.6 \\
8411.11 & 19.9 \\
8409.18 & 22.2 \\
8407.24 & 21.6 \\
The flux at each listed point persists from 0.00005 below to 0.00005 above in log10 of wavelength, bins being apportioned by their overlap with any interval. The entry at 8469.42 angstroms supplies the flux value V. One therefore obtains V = 18.5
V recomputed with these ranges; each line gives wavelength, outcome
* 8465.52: 20.2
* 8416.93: 21.9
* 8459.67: 21.1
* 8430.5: 22.2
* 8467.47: 18.5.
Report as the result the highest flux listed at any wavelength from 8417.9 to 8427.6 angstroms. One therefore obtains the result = 21.3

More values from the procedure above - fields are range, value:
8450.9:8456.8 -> 22.4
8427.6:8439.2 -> 22.2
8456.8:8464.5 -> 21.1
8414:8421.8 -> 21.9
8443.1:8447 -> 19.7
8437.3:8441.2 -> 20.8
